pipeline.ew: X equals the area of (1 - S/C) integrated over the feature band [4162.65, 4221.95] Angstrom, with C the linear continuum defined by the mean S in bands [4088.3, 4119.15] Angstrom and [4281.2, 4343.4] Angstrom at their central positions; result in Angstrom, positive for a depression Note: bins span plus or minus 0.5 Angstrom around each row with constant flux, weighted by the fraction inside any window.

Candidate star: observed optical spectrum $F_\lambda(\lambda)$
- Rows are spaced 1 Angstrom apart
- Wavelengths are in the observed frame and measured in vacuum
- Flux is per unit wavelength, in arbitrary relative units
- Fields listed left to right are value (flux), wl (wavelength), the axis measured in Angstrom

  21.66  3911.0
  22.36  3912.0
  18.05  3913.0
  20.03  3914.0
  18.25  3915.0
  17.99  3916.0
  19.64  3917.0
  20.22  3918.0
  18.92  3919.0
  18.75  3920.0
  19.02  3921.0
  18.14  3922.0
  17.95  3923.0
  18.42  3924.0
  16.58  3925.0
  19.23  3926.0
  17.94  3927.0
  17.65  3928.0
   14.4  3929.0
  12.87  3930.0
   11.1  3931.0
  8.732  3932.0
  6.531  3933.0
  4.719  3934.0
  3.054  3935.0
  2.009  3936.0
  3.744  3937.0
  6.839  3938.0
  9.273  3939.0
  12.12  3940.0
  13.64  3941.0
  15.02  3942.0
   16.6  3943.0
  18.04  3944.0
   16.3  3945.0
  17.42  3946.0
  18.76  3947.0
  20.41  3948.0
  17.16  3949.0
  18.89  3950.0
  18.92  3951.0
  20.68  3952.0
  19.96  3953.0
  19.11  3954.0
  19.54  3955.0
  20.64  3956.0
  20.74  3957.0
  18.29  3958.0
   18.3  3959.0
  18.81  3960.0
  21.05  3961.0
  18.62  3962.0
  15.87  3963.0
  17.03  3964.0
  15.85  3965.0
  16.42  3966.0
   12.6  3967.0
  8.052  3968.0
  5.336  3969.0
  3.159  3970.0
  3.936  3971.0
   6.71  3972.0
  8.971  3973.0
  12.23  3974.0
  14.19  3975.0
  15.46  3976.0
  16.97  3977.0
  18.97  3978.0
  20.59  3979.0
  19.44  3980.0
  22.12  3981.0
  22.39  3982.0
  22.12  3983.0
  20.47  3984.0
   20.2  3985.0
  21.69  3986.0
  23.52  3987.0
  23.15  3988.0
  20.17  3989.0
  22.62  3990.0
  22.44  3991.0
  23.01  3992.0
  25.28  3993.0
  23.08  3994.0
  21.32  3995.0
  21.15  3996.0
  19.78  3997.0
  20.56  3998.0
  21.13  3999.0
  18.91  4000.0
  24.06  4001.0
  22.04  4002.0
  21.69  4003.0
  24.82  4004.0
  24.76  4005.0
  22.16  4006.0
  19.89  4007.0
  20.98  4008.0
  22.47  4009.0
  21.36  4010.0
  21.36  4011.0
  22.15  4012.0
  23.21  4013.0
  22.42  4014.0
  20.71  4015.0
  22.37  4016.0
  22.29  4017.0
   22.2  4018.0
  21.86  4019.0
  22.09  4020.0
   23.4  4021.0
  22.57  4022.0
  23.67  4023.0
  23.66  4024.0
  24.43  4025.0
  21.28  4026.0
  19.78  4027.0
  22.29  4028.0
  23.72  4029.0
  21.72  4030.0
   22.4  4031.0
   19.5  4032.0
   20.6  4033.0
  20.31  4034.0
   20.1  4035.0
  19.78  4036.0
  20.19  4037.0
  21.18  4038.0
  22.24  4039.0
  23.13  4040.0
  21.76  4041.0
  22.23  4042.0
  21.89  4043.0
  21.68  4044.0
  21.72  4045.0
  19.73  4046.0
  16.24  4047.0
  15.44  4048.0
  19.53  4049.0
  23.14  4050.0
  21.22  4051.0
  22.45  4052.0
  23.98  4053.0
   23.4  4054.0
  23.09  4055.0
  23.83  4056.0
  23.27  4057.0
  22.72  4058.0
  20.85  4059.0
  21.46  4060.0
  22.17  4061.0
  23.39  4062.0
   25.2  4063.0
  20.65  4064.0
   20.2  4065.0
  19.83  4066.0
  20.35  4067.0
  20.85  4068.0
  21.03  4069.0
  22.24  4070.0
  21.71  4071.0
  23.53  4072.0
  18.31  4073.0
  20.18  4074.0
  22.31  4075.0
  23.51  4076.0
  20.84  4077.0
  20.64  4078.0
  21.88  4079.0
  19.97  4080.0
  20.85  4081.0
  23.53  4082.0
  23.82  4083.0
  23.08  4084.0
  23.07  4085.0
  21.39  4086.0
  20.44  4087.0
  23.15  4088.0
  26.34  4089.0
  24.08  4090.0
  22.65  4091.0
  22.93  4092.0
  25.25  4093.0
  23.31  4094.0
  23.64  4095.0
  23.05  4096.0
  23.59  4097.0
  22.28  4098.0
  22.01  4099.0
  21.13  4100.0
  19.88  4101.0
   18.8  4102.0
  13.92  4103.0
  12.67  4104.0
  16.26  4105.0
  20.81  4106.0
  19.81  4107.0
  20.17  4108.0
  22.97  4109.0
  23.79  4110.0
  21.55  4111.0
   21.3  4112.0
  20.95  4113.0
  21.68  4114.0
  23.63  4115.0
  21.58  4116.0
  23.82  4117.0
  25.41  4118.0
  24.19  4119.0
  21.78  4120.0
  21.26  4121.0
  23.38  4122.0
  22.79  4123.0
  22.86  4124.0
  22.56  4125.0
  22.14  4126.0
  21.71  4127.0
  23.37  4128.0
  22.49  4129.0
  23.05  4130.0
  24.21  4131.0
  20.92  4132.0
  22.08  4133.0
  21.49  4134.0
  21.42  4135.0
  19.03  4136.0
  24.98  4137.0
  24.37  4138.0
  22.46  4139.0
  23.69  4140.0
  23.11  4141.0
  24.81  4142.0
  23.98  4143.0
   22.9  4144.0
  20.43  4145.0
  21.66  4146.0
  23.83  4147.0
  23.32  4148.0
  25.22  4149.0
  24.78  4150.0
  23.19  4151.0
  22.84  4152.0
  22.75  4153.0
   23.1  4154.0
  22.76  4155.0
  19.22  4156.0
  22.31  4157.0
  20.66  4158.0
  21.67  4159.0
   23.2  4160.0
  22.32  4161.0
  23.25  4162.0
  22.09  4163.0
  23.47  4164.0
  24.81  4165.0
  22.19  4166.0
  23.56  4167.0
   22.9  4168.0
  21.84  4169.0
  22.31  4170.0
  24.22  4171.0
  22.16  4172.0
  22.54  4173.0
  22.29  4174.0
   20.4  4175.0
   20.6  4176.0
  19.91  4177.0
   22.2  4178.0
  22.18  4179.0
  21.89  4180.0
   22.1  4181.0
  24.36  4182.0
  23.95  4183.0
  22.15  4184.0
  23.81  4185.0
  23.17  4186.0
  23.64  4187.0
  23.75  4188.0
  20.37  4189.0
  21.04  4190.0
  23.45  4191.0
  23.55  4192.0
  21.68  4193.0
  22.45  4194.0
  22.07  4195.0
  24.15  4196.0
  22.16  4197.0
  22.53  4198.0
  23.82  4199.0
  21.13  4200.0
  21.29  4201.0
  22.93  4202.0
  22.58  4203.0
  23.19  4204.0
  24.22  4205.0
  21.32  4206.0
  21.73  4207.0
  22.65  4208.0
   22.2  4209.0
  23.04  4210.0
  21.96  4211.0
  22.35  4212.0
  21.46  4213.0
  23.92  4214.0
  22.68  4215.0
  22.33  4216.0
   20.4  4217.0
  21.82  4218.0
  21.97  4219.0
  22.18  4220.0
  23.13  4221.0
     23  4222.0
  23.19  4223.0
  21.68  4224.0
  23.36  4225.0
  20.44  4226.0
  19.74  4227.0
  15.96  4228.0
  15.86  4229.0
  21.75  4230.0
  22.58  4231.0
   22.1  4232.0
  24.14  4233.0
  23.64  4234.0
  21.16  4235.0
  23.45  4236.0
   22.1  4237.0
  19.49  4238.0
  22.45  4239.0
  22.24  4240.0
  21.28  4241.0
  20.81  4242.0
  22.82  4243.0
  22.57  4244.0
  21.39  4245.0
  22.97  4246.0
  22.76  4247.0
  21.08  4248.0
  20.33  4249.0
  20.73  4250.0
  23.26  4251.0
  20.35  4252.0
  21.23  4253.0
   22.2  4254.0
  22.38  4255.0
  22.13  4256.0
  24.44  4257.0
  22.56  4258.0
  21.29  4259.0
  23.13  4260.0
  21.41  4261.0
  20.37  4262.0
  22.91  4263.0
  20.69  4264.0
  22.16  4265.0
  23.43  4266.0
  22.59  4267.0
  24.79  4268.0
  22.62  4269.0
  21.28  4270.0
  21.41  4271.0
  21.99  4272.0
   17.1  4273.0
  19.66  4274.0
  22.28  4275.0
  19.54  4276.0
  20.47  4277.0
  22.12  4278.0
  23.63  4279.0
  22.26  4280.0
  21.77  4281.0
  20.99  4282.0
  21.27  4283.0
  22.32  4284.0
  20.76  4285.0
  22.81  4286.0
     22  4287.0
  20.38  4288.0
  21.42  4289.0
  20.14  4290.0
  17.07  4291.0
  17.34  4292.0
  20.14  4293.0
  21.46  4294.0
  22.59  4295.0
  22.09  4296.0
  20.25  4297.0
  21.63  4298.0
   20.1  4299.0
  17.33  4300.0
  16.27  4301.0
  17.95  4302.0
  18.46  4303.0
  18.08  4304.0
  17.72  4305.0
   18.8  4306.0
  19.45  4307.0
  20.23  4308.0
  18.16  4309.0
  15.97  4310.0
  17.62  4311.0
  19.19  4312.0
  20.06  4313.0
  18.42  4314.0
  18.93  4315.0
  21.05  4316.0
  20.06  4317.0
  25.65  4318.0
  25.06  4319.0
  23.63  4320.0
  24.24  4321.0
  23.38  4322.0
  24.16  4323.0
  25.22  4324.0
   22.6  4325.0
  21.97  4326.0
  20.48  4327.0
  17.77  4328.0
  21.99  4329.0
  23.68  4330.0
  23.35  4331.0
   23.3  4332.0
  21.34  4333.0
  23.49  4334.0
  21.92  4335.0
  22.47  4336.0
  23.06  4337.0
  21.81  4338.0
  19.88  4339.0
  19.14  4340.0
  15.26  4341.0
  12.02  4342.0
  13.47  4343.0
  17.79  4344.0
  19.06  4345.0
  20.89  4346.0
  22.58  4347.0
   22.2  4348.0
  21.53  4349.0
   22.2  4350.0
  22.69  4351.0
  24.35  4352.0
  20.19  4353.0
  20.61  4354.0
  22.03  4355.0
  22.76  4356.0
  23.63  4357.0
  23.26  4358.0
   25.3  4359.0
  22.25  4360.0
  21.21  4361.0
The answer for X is -3.6 Angstrom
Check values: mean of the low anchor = 21.7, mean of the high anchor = 20.5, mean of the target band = 22.5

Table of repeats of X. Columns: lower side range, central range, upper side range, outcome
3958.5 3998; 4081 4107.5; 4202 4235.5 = -2.56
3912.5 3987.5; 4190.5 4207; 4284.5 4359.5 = -3.05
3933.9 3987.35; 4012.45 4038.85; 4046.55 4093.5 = -3.50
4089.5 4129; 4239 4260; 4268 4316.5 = -1.49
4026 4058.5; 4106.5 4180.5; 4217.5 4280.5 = -3.27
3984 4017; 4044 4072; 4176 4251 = 0.65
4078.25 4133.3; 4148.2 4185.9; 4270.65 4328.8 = -1.82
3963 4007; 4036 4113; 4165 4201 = -4.95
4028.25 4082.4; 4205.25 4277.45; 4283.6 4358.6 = -2.97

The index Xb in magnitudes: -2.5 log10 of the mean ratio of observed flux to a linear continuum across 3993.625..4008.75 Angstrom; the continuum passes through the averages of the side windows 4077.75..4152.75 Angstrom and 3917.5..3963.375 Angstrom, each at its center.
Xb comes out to -0.21 mag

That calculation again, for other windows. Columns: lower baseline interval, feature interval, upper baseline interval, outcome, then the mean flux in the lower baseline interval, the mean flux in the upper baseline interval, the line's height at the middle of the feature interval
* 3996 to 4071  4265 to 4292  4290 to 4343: -0.040 mag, 21.7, 20.4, 20.6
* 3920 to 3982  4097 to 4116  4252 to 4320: -0.155 mag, 14.9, 20.8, 17.6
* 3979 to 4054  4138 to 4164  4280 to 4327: -0.081 mag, 21.7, 20.6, 21.2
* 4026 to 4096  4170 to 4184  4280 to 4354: -0.048 mag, 21.8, 20.6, 21.3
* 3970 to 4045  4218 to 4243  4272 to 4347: -0.054 mag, 20.7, 20.5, 20.6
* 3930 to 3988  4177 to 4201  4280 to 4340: -0.195 mag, 15.1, 20.9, 18.9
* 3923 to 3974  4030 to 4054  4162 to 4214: -0.201 mag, 14.1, 22.5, 17.4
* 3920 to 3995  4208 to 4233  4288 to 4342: -0.123 mag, 16.2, 20.5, 19.4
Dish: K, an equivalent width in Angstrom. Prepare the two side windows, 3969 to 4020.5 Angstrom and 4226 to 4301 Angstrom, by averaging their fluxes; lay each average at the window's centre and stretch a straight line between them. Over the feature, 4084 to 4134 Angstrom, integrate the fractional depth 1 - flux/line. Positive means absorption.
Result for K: -3.6 Angstrom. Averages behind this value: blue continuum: 19.9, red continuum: 21.4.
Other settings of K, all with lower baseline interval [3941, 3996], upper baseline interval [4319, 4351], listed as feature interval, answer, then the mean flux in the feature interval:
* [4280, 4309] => 1.13 Angstrom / 20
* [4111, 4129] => -3.18 Angstrom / 22.6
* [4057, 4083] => -4.02 Angstrom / 21.6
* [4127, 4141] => -2.35 Angstrom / 22.6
